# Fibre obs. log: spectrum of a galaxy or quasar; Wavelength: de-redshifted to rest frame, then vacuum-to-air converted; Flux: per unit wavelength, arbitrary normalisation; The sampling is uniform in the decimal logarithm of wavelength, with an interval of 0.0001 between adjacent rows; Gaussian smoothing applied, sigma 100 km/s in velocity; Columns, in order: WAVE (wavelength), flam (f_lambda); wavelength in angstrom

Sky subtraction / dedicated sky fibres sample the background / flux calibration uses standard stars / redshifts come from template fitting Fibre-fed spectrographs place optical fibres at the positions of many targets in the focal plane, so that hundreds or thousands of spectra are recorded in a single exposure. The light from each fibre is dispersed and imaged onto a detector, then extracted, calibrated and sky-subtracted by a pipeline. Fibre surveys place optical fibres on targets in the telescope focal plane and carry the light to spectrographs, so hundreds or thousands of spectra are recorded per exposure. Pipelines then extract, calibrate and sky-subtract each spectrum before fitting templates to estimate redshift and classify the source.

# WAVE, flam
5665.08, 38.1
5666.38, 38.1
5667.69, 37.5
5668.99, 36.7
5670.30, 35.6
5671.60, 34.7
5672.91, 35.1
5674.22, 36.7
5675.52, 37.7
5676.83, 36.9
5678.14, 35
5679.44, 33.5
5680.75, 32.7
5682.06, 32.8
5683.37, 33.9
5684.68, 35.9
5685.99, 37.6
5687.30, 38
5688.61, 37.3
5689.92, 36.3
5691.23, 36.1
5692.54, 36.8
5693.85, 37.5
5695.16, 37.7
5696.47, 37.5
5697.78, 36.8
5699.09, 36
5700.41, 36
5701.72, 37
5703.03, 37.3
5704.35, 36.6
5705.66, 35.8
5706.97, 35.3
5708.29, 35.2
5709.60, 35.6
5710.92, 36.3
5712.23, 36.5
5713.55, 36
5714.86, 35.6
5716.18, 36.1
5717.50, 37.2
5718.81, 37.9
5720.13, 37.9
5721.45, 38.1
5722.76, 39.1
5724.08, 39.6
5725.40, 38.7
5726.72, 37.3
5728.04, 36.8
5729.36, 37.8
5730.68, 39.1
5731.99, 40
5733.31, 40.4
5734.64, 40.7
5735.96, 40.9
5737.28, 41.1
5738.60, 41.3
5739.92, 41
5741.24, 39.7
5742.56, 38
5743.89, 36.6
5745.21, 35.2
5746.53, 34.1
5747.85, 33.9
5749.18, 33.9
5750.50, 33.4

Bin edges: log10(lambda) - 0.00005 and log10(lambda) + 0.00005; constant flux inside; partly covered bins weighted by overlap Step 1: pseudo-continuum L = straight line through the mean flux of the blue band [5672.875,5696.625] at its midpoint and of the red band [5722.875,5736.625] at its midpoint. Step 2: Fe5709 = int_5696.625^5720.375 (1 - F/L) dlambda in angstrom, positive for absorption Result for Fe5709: 0.8 angstrom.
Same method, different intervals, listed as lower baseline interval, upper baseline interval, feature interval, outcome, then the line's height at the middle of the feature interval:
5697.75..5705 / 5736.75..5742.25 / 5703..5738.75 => 0.78 angstrom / 38.7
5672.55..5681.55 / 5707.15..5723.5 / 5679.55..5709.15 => -0.12 angstrom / 36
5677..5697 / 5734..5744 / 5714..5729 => 0.41 angstrom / 38.7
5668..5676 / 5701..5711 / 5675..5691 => 0.22 angstrom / 36.1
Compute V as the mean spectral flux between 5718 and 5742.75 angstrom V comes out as 39.3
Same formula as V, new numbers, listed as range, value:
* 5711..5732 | 37.6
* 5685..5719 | 36.6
